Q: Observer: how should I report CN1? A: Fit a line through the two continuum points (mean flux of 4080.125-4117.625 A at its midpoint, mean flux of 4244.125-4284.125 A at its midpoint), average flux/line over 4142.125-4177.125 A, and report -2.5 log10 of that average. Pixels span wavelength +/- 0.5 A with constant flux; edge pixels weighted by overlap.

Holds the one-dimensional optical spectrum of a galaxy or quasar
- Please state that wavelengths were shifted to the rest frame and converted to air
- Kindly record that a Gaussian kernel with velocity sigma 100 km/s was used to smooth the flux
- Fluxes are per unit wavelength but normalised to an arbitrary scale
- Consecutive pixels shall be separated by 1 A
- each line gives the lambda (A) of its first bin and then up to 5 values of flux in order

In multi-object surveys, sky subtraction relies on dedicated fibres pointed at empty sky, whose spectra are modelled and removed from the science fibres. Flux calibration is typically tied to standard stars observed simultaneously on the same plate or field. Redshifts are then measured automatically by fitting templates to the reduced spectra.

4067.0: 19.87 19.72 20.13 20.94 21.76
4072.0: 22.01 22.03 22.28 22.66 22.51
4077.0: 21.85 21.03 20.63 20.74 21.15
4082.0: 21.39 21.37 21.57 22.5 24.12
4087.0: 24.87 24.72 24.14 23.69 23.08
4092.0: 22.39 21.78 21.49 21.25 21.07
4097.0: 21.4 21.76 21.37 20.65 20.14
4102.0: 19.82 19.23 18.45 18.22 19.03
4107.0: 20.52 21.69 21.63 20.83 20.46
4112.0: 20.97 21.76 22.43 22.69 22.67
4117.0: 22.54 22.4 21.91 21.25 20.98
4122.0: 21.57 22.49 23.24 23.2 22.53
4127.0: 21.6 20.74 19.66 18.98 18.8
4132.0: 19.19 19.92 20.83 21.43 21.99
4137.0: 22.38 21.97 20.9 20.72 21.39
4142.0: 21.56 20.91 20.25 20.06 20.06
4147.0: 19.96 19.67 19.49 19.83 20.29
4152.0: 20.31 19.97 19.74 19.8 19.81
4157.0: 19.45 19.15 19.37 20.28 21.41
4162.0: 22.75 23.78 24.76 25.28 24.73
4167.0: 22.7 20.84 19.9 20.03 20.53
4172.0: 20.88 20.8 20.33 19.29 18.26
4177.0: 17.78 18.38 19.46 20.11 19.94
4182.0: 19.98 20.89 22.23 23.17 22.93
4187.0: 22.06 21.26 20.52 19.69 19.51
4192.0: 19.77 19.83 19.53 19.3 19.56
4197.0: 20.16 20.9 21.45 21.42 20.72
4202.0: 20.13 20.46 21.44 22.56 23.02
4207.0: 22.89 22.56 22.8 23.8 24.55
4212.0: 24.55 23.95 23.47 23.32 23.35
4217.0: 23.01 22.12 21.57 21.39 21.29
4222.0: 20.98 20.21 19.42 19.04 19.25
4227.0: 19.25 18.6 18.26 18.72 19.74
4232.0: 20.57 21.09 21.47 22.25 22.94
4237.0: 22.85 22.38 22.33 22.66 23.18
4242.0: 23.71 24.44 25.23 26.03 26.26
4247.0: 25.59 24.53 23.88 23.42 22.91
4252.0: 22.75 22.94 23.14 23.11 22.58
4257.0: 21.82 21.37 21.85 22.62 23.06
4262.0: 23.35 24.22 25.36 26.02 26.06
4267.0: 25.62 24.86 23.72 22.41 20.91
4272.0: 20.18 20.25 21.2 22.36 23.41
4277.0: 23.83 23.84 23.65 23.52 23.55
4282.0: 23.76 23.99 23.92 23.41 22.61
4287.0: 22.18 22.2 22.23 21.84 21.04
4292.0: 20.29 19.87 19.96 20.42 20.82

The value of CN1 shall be 0.08 mag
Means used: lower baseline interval 21.6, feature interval 20.7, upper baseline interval 23.5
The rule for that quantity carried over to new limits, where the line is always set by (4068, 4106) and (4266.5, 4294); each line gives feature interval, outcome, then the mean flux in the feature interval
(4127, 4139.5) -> 0.06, 20.6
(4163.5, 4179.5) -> 0.06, 20.9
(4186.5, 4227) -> 0.04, 21.4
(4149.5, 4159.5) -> 0.11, 19.8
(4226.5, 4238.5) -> 0.08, 20.7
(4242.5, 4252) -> -0.10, 24.6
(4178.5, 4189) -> 0.05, 21.2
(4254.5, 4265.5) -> -0.04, 23.2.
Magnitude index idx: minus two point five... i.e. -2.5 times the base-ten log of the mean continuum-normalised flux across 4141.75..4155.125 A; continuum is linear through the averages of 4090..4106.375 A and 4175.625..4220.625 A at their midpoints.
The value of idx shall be 0.050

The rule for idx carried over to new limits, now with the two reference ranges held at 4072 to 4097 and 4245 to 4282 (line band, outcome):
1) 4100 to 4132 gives 0.07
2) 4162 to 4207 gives 0.10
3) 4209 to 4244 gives 0.06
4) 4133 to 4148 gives 0.08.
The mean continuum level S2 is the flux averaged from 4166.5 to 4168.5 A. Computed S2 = 21.8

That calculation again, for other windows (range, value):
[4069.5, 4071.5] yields 21.4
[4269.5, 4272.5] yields 21.2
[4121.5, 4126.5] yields 22.6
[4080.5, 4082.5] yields 21.3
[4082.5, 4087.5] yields 22.9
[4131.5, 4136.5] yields 20.7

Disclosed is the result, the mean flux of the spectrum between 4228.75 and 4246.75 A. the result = 22.6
